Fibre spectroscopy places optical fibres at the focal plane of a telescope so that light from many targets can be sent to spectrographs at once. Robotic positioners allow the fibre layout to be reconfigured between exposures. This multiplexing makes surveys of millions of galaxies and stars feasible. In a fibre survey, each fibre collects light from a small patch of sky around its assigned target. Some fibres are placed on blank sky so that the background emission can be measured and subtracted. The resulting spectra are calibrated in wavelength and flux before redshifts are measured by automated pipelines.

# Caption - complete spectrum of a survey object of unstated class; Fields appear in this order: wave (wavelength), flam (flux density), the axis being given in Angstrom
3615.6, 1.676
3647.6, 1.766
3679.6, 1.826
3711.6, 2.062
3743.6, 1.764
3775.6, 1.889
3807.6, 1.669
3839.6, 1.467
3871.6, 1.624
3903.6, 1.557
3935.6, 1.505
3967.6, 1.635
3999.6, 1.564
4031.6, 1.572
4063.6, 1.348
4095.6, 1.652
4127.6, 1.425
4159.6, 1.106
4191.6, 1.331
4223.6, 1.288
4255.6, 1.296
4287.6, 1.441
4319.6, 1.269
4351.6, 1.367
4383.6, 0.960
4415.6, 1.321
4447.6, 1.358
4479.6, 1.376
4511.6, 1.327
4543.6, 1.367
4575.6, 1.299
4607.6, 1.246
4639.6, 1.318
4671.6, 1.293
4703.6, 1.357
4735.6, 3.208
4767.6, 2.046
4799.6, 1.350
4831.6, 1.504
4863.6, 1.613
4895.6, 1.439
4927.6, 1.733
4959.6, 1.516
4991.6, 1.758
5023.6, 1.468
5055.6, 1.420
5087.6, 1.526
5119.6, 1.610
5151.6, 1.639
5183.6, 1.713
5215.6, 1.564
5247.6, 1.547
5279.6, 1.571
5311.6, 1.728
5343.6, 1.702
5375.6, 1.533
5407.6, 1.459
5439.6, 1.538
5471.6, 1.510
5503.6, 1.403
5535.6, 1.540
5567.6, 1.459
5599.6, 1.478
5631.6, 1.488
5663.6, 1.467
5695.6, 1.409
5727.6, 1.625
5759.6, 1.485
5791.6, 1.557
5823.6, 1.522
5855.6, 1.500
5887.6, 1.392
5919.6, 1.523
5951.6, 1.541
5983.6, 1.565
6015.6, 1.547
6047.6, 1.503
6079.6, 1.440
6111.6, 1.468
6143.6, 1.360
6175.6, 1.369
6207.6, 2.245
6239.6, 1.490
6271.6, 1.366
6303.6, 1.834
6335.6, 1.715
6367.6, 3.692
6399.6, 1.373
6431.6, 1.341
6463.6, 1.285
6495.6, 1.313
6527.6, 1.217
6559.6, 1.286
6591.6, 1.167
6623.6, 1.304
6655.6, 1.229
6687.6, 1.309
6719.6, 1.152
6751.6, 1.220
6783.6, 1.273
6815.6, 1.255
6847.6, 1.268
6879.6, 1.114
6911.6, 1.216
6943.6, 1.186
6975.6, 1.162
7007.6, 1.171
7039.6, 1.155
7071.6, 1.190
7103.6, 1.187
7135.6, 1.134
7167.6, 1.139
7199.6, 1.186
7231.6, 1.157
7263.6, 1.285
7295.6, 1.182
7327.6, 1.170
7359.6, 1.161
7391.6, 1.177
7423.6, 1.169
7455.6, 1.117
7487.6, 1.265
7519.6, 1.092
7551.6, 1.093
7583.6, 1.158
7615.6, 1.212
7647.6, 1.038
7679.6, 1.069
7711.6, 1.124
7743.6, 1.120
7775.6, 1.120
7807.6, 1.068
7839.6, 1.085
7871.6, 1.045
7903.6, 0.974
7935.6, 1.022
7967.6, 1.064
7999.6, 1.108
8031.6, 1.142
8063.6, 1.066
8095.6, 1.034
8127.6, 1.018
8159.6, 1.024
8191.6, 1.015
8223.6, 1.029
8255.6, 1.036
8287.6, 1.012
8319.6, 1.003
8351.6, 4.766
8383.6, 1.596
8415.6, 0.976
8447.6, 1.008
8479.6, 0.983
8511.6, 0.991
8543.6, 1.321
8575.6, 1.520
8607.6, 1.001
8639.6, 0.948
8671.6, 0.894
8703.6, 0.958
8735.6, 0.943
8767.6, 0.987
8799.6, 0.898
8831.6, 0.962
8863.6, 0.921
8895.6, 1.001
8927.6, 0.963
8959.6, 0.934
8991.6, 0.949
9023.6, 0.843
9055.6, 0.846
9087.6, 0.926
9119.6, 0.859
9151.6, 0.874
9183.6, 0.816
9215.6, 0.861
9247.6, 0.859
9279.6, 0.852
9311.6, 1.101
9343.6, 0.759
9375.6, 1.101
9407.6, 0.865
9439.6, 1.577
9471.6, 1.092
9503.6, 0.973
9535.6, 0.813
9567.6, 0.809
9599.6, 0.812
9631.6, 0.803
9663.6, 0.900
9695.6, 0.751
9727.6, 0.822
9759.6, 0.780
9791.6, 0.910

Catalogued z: 0.27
